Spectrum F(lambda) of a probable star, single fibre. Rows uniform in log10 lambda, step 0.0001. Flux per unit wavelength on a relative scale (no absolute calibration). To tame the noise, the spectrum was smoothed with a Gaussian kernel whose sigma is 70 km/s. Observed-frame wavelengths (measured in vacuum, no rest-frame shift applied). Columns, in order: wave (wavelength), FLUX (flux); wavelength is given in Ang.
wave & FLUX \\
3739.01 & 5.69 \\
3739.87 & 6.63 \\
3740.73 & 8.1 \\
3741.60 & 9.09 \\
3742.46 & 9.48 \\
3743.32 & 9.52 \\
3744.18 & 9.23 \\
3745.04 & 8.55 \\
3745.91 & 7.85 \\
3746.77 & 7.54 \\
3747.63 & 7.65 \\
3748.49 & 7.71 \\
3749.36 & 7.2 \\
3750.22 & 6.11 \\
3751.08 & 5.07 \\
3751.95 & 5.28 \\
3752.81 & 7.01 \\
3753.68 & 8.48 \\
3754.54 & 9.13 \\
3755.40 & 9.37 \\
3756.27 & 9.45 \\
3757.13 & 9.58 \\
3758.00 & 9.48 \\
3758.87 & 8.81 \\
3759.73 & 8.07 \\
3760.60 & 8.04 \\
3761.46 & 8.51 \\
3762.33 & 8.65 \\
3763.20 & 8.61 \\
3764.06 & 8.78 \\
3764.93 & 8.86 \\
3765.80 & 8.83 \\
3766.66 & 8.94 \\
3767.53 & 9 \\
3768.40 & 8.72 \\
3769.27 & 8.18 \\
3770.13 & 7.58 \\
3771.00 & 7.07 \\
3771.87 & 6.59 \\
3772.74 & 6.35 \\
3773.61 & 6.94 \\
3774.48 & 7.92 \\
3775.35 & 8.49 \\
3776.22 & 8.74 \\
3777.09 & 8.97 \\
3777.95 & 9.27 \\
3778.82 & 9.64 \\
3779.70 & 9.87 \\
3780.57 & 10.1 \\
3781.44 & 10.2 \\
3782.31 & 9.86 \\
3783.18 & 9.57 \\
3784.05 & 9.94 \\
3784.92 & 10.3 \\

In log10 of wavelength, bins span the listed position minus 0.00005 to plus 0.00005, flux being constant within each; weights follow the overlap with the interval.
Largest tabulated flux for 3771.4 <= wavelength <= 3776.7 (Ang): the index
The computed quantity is 8.74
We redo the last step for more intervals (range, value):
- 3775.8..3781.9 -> 10.2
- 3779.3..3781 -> 10.1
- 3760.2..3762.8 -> 8.65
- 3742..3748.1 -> 9.52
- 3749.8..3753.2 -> 7.01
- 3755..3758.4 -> 9.58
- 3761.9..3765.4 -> 8.86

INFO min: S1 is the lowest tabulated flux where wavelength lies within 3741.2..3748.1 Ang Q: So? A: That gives 7.54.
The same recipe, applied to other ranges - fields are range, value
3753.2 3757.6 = 8.48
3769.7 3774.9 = 6.35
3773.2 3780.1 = 6.94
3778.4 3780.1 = 9.64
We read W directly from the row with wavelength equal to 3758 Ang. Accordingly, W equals 9.48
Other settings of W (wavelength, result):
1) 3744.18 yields 9.23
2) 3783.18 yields 9.57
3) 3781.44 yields 10.2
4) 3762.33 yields 8.65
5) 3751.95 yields 5.28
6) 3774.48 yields 7.92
